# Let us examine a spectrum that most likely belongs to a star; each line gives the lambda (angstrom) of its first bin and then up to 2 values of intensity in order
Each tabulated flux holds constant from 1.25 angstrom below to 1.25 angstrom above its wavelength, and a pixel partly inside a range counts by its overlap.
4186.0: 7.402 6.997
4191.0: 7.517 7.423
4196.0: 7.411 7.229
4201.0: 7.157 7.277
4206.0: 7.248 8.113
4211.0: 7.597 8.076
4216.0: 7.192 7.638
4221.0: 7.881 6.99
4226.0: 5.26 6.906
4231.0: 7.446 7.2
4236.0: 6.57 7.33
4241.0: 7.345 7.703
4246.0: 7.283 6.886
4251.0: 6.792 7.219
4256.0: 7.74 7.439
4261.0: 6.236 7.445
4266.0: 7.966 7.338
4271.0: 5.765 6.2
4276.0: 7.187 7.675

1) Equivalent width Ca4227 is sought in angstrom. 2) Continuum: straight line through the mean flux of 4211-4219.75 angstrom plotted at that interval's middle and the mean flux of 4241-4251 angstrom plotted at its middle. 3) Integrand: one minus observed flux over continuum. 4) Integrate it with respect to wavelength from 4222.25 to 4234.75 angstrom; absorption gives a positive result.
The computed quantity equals 1.17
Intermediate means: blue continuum 7.63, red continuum 7.24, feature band 6.76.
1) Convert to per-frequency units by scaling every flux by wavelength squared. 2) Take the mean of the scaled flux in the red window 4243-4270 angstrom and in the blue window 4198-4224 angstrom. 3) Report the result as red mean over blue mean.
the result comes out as 0.99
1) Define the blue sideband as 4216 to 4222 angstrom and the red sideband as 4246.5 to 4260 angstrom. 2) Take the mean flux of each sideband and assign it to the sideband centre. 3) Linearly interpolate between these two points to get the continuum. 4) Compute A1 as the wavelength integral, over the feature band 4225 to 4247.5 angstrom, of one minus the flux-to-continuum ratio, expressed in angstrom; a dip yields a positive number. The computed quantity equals 1.18 angstrom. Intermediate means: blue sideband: 7.64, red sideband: 7.2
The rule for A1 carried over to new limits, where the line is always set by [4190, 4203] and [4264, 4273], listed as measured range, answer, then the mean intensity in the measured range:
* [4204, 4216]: -0.7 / 7.67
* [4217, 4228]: 0.4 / 6.95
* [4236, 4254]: -0.2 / 7.18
